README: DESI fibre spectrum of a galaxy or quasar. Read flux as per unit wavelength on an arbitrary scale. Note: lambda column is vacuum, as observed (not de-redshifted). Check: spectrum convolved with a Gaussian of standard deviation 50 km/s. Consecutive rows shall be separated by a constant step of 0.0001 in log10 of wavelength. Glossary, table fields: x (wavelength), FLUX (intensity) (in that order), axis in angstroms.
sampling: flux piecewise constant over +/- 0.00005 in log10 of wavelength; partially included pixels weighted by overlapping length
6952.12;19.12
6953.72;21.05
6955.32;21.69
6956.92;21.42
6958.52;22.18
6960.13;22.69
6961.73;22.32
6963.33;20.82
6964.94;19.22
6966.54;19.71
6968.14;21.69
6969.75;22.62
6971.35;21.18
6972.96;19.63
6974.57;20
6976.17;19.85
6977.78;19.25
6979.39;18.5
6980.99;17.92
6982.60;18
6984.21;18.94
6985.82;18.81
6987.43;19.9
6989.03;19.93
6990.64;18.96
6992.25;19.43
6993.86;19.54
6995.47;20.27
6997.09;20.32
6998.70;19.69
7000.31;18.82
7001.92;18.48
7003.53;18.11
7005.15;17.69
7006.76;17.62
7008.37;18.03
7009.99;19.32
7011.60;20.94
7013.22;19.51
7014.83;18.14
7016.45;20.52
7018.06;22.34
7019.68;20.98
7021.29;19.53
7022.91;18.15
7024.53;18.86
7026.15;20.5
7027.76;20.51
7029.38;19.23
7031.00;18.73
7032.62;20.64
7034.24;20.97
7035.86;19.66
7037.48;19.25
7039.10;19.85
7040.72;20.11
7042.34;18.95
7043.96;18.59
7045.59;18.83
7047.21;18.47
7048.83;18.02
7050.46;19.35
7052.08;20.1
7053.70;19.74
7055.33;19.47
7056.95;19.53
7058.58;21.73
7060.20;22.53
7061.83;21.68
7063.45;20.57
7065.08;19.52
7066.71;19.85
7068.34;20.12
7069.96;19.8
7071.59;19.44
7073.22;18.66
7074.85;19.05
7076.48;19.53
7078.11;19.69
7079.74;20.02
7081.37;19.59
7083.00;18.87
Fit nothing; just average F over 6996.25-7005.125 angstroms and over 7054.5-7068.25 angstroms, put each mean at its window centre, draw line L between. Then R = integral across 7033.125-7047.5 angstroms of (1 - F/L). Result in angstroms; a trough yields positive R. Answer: 0.4 angstroms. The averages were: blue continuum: 18.9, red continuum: 20.6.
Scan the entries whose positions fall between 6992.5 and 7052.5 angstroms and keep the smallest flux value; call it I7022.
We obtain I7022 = 17.62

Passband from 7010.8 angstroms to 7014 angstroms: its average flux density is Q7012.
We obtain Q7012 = 20.2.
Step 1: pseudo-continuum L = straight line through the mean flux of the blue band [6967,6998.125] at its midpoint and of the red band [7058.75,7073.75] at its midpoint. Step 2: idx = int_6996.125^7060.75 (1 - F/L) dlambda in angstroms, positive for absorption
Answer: 1.69 angstroms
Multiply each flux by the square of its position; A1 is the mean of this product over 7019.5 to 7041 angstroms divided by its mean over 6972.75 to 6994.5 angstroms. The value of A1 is 1.0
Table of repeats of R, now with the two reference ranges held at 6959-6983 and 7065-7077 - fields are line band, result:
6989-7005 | 0.65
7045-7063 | -0.33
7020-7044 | 0.21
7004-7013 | 0.56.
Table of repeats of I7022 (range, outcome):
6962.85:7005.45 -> 17.69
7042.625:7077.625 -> 18.02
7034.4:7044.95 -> 18.59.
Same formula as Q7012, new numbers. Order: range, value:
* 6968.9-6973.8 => 21.1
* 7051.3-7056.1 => 19.8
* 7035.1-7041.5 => 19.7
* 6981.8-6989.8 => 19.1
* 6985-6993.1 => 19.4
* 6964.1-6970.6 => 20.8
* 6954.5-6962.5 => 22.1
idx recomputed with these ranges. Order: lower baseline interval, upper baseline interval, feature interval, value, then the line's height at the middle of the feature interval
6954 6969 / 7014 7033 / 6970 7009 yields 2.77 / 20.6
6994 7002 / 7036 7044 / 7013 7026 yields -0.18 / 19.5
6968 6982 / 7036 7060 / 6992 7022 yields 0.50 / 19.8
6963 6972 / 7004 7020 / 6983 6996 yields 0.48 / 20.2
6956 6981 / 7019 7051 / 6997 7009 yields 0.92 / 20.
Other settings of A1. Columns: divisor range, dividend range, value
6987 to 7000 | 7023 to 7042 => 1.01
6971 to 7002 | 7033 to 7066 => 1.04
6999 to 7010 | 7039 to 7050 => 1.05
